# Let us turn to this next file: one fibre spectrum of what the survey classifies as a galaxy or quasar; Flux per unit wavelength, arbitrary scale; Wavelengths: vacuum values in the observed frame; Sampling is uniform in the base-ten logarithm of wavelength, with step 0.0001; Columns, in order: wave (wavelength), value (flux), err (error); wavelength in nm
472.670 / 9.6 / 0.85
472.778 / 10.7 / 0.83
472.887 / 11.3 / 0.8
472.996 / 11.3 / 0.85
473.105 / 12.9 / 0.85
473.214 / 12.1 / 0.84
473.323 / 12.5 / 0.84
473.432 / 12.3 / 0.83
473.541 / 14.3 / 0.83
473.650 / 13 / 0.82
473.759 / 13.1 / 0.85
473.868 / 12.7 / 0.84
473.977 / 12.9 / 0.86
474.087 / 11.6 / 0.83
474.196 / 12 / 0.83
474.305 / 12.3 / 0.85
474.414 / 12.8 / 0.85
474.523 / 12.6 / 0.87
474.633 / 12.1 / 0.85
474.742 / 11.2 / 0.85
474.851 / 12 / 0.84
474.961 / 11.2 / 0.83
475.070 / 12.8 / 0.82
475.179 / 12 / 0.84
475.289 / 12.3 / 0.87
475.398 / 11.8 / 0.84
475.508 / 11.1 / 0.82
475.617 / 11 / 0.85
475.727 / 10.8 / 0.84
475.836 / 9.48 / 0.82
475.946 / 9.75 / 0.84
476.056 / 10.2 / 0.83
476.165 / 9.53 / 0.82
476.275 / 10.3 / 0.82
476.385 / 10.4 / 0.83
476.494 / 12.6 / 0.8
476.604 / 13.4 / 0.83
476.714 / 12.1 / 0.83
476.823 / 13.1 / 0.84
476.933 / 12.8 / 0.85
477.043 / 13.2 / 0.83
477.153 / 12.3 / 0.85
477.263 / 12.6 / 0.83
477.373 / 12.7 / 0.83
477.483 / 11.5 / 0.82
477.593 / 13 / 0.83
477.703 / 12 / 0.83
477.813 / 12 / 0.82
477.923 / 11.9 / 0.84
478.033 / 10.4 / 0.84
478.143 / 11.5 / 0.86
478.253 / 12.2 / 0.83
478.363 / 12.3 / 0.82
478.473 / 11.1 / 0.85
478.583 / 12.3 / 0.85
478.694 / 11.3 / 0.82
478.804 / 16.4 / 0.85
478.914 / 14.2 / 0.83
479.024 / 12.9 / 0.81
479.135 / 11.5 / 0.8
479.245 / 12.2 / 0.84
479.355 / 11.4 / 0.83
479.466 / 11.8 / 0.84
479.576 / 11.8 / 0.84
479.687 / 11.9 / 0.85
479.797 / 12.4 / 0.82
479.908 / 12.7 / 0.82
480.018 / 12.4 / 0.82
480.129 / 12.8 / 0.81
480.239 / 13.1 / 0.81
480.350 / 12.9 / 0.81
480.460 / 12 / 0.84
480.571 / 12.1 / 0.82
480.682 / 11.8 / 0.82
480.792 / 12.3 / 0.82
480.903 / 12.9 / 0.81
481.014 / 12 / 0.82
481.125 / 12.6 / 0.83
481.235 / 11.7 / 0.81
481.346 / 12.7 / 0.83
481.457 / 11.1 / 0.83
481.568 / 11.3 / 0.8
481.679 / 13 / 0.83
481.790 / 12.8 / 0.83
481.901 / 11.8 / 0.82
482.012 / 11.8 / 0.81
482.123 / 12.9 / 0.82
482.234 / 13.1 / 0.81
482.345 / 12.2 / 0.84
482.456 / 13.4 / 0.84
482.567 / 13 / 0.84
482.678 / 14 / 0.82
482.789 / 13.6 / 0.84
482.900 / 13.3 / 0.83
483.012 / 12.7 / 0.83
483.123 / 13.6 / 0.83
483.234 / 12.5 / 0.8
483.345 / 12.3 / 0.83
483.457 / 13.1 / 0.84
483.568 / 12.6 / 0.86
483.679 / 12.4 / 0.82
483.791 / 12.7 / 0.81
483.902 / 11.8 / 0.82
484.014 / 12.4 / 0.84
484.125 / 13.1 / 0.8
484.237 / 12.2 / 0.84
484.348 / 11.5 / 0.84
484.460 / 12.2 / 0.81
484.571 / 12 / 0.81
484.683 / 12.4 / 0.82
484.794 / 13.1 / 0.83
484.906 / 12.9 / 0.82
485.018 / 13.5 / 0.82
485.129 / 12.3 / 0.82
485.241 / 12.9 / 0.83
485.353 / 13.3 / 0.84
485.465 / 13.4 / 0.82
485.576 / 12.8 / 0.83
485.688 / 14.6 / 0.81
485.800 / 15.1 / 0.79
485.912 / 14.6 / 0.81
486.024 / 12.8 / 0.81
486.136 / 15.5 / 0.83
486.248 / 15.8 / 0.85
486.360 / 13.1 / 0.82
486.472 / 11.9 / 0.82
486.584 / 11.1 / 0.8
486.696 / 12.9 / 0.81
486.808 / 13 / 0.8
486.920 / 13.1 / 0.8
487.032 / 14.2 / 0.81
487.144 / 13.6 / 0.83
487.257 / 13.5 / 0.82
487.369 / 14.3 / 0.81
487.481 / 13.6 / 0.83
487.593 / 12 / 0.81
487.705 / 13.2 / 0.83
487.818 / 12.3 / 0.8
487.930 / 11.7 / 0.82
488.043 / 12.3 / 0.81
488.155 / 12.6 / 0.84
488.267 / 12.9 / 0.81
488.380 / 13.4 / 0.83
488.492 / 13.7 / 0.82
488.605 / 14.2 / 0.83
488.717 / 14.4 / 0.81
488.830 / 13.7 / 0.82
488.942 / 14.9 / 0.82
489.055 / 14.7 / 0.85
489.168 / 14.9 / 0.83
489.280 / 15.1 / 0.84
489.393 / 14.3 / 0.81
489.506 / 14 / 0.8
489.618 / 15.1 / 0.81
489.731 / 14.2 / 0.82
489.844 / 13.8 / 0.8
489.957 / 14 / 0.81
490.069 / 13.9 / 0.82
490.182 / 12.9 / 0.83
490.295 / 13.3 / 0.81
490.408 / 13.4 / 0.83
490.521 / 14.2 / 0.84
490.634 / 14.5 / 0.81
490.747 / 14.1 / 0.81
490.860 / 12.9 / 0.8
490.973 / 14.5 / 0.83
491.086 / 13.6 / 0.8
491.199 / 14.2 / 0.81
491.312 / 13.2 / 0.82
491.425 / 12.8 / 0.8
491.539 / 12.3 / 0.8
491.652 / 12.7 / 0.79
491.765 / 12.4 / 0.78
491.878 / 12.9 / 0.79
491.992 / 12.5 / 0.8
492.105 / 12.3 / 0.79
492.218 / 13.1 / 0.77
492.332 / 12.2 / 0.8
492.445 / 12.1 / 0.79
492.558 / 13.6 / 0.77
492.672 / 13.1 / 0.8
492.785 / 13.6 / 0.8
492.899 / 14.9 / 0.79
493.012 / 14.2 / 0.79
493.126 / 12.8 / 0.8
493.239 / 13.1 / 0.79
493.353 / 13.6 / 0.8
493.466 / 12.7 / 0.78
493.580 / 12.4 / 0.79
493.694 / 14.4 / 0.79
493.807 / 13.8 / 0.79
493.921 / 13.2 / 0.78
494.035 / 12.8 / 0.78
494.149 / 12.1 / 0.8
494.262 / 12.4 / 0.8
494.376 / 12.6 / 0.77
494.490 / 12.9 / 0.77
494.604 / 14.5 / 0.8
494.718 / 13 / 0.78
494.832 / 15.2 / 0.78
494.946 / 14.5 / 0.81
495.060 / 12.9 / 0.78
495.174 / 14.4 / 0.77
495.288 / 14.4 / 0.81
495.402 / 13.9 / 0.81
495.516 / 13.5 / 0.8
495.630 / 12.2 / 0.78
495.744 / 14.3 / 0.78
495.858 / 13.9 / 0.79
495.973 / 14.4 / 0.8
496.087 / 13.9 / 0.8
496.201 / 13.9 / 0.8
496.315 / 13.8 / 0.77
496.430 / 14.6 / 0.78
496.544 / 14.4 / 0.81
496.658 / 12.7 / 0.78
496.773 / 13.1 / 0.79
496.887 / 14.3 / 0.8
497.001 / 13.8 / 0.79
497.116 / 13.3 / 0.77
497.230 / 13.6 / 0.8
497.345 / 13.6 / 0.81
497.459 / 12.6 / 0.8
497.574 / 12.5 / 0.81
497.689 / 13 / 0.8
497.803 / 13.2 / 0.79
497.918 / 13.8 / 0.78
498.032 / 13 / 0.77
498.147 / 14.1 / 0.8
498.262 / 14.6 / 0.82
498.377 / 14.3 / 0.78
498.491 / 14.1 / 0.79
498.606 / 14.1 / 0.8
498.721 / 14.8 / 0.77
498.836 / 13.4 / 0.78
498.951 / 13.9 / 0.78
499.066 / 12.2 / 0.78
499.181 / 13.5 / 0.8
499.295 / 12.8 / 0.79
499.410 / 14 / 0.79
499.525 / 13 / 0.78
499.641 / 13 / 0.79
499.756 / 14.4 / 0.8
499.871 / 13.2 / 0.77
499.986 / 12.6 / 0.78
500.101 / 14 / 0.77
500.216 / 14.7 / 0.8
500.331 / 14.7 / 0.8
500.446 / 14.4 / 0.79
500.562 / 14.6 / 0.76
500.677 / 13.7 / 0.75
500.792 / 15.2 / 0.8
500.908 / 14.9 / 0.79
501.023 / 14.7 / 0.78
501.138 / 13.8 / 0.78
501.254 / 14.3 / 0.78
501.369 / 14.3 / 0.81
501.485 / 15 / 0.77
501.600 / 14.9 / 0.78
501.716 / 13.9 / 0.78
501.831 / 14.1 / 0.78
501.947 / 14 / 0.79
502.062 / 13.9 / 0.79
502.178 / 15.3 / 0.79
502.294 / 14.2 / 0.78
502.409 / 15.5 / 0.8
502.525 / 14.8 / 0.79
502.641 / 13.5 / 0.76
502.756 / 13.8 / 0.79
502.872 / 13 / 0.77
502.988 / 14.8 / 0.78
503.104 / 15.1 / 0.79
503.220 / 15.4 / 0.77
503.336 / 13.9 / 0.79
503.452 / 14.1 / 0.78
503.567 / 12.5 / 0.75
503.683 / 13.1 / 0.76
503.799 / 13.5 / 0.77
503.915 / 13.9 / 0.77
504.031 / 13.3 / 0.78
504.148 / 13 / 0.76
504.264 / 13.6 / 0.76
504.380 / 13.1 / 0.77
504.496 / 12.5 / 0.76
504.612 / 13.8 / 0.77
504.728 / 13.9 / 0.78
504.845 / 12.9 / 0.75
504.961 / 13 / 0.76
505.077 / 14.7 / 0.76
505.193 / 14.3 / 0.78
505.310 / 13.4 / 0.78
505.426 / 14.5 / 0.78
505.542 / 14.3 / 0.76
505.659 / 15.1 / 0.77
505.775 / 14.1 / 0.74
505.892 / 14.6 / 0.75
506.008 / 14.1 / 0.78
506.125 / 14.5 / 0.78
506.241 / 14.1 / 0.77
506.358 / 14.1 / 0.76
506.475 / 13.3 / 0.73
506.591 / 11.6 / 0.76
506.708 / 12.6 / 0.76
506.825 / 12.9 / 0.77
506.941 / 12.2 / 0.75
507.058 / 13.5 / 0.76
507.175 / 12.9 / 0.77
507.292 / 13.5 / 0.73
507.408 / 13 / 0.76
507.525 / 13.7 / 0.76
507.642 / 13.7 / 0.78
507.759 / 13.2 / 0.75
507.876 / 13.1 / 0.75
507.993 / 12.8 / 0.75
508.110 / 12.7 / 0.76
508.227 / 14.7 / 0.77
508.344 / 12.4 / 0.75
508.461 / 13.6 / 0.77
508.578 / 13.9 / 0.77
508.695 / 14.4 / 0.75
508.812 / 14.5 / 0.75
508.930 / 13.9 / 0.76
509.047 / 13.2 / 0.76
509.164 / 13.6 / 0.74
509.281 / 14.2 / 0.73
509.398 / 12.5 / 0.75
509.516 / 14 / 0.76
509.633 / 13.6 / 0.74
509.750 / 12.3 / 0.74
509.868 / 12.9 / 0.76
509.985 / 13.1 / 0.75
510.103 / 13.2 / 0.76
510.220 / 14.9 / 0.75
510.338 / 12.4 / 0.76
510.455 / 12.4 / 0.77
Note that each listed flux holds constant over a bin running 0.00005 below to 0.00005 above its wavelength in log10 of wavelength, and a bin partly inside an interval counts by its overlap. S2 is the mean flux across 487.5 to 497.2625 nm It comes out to 13.5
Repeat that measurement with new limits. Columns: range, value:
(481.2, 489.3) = 13.1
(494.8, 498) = 13.7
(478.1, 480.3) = 12.4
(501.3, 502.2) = 14.4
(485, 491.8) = 13.6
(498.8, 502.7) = 14.1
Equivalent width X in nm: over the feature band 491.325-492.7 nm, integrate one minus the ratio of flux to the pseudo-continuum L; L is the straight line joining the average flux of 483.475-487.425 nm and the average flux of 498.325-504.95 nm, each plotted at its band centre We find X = 0.08 nm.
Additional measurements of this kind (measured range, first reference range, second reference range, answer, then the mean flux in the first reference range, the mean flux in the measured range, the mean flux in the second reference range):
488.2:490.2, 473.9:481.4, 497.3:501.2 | -0.179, 12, 14.1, 13.8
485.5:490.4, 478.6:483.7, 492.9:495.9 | -0.230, 12.6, 13.6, 13.5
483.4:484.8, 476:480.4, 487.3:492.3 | 0.050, 12.2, 12.4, 13.5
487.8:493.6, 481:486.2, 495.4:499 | -0.085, 12.8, 13.5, 13.7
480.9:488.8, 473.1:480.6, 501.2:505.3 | -0.166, 12.1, 12.9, 14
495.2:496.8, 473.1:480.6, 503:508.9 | -0.086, 12.1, 13.8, 13.6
